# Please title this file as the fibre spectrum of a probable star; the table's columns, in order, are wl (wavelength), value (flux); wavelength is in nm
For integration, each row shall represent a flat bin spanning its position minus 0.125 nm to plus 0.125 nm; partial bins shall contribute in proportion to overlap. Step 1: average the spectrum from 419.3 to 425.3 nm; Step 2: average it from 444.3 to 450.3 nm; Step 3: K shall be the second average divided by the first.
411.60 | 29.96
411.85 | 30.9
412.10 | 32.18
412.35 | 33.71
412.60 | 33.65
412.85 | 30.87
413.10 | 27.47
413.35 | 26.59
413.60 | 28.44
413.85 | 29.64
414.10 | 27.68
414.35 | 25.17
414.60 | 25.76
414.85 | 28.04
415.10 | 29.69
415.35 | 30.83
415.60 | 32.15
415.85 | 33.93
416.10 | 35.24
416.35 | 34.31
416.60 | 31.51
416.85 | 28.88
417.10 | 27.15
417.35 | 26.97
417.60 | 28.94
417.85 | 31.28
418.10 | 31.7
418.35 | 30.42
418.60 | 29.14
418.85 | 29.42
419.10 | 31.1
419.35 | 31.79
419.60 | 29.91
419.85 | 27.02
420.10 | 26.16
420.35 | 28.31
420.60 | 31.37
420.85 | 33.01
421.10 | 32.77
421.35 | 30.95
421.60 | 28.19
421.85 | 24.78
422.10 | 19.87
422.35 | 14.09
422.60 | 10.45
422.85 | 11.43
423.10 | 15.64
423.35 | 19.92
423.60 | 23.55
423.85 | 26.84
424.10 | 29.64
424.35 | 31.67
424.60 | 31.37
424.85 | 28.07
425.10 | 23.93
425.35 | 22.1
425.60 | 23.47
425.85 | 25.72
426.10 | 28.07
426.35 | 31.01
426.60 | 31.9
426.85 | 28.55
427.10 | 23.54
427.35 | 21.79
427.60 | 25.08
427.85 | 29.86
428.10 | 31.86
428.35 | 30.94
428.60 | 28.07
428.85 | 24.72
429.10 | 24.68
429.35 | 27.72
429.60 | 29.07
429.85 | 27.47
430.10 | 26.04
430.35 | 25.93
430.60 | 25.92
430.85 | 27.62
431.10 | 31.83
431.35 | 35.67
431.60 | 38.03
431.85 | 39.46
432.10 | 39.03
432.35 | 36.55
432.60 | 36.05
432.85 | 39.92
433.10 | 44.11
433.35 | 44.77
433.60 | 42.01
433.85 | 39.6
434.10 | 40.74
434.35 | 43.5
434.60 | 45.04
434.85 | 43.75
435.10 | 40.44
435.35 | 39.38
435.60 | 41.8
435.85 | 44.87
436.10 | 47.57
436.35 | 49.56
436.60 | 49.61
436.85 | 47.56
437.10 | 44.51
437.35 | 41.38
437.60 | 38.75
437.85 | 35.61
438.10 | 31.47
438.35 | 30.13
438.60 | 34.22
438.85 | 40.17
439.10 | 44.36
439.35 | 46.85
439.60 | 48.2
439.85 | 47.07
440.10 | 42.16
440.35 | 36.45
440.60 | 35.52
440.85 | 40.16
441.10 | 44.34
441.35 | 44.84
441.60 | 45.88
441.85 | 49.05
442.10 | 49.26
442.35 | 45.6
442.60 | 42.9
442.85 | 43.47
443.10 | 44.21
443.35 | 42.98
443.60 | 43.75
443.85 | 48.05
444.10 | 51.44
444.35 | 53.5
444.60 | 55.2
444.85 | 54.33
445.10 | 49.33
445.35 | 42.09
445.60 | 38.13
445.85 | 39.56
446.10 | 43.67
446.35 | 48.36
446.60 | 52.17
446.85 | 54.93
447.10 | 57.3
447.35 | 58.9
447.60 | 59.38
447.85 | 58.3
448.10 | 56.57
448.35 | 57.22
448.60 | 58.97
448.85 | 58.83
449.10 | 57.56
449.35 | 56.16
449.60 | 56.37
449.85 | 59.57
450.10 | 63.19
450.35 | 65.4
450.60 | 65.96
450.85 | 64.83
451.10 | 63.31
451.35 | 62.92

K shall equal 2.1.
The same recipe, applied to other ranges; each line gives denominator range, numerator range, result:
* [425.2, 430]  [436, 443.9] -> 1.58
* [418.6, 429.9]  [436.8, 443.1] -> 1.59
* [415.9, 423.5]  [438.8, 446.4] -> 1.67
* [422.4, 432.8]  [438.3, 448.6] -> 1.71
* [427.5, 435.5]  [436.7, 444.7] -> 1.25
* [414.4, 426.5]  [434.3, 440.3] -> 1.54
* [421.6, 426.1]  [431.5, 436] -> 1.80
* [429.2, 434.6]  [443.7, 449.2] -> 1.48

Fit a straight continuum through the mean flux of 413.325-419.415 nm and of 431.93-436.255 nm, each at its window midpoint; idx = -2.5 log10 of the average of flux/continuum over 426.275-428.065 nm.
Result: 0.324 mag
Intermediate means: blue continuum 29.9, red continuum 41.7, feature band 27.5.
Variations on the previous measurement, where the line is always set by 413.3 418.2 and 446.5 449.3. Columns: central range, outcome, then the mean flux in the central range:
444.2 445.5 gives 0.08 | 50.7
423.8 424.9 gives 0.24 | 29.8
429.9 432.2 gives 0.32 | 31.9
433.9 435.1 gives 0.08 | 42.7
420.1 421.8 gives 0.14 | 30.2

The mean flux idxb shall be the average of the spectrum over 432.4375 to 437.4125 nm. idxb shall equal 43.3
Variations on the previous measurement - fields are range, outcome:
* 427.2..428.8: 27.7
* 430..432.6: 32.8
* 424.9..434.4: 31.4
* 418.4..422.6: 27.5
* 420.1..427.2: 25.4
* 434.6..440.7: 41.8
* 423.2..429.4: 26.9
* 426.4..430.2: 27.5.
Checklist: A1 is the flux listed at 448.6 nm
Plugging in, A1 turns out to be 58.97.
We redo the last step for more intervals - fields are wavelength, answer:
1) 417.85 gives 31.28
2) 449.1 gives 57.56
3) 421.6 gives 28.19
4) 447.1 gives 57.3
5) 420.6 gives 31.37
